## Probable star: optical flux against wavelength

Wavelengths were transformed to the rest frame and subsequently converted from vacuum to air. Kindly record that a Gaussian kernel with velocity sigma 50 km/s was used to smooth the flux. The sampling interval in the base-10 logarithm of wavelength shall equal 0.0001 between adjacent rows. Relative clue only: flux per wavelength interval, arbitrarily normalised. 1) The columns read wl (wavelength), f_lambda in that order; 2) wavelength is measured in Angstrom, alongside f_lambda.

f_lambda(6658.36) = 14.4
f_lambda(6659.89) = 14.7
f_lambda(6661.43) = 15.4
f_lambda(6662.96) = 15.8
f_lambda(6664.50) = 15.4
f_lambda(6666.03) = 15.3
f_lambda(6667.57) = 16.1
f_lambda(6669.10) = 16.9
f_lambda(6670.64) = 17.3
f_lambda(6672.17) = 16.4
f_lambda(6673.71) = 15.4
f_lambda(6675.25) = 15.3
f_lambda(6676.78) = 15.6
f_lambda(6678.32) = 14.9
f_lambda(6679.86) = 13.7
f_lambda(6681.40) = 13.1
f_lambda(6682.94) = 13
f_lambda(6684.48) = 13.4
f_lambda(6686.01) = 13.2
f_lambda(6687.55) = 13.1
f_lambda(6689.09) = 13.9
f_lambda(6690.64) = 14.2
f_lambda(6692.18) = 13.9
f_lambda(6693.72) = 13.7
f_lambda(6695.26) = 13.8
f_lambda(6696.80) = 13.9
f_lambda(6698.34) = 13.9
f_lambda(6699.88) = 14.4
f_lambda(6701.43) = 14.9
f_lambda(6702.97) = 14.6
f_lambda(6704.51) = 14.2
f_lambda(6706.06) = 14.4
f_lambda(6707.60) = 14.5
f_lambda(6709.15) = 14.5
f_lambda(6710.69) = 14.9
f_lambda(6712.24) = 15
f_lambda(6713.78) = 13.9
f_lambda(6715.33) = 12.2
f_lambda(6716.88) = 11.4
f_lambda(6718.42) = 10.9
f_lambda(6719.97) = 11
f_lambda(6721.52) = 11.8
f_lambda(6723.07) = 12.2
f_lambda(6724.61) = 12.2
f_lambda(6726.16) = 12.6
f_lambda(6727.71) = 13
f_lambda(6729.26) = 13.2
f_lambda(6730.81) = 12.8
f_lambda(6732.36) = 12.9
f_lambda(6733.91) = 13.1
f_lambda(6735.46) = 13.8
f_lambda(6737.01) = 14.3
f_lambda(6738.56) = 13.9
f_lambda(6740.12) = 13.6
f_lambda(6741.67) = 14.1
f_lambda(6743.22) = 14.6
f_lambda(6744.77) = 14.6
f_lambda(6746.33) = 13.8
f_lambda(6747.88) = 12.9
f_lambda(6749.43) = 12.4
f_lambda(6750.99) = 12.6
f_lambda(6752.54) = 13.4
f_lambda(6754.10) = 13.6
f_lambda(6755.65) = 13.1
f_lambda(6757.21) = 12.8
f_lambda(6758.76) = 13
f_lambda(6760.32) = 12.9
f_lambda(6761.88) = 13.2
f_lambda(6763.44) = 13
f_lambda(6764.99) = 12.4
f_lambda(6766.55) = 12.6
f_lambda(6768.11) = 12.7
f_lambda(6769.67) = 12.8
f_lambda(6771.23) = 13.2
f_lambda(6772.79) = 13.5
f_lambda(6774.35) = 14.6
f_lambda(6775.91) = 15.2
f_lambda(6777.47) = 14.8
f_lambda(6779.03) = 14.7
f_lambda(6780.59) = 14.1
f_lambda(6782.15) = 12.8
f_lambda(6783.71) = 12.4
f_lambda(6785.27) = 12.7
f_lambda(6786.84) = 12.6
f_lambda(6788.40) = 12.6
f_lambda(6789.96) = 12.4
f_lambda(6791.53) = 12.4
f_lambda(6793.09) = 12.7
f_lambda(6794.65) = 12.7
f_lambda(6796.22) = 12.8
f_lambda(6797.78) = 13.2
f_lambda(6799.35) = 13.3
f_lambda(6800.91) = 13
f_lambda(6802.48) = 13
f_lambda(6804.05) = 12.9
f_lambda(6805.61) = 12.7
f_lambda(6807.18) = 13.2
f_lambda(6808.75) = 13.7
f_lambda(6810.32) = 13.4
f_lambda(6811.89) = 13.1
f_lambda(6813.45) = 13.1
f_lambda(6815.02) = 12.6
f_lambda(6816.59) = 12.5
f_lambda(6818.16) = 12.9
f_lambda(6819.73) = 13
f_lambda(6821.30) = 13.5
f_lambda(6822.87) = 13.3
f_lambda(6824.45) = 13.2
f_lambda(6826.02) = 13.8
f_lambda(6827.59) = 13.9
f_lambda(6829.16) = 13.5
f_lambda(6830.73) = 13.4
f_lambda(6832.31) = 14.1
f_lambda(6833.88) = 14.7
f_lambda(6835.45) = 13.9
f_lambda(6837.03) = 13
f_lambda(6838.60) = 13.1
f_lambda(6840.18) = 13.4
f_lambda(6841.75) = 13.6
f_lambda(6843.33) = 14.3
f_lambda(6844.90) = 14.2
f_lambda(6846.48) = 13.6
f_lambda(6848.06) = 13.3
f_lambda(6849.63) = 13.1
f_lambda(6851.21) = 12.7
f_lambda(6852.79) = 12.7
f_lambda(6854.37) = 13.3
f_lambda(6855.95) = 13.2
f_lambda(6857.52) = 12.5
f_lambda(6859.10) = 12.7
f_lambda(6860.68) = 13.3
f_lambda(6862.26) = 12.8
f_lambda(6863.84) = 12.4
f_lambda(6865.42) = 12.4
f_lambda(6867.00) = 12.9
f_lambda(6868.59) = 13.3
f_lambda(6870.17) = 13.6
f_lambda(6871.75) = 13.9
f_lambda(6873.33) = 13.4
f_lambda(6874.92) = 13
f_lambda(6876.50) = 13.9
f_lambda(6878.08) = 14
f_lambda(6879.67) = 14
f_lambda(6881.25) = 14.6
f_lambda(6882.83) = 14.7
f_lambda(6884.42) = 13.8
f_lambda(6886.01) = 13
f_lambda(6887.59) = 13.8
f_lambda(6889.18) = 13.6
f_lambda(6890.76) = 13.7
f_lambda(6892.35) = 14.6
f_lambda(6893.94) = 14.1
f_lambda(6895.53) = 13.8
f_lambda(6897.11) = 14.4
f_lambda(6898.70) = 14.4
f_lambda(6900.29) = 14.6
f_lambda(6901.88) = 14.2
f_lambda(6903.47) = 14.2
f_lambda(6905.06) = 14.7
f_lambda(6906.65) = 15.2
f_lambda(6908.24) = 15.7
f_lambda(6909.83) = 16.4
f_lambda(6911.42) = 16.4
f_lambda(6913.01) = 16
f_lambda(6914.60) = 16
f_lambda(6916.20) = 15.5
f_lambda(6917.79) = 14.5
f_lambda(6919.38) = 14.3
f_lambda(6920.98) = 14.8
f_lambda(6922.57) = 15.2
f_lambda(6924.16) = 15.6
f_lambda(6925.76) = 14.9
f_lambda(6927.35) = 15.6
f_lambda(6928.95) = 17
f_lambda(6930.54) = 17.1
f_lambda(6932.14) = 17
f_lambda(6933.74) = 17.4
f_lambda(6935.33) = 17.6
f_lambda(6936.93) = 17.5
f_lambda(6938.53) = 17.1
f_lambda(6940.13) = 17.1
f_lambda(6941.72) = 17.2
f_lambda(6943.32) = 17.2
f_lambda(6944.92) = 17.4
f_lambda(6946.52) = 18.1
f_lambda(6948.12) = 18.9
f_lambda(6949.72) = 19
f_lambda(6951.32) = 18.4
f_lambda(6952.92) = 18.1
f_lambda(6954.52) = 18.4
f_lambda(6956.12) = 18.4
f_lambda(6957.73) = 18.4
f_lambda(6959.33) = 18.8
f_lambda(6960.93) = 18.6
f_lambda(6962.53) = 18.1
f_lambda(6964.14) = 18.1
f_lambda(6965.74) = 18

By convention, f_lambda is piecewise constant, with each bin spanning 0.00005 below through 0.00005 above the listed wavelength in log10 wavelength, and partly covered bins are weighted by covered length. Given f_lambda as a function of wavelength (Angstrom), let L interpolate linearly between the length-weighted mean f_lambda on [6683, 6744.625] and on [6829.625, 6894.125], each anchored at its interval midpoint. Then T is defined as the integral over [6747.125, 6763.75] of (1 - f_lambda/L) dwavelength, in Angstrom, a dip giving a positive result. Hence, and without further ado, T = 0.6 Angstrom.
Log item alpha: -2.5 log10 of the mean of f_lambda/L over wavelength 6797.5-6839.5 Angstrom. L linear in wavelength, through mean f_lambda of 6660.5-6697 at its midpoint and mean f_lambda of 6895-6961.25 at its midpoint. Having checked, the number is 0.18 mag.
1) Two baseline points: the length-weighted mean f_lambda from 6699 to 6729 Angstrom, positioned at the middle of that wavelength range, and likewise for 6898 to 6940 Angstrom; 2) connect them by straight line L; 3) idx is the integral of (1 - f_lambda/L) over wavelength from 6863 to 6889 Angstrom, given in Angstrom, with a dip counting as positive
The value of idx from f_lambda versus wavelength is 2.9 Angstrom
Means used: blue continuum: 13.3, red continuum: 15.8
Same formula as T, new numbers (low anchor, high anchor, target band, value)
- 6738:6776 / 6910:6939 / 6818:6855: 2.9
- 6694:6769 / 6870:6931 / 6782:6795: 1.1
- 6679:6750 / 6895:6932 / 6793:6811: 1.5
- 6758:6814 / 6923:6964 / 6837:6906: 8.6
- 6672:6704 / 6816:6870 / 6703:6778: 3.0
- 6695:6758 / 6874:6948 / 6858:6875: 2.1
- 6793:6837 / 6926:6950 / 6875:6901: 2.7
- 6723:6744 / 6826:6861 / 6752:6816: 1.2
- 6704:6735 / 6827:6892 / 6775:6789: -0.4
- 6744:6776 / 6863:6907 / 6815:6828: 0.3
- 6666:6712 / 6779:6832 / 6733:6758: 0.5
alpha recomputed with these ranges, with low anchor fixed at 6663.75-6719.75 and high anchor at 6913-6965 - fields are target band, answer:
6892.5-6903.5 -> 0.17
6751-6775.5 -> 0.15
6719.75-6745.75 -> 0.12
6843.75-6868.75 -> 0.23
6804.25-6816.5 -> 0.19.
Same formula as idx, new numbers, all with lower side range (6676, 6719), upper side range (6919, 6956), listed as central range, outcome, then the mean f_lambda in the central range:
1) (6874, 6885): 1.5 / 14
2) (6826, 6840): 1.8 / 13.7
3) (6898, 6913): 1.3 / 15.1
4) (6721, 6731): 1.2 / 12.6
